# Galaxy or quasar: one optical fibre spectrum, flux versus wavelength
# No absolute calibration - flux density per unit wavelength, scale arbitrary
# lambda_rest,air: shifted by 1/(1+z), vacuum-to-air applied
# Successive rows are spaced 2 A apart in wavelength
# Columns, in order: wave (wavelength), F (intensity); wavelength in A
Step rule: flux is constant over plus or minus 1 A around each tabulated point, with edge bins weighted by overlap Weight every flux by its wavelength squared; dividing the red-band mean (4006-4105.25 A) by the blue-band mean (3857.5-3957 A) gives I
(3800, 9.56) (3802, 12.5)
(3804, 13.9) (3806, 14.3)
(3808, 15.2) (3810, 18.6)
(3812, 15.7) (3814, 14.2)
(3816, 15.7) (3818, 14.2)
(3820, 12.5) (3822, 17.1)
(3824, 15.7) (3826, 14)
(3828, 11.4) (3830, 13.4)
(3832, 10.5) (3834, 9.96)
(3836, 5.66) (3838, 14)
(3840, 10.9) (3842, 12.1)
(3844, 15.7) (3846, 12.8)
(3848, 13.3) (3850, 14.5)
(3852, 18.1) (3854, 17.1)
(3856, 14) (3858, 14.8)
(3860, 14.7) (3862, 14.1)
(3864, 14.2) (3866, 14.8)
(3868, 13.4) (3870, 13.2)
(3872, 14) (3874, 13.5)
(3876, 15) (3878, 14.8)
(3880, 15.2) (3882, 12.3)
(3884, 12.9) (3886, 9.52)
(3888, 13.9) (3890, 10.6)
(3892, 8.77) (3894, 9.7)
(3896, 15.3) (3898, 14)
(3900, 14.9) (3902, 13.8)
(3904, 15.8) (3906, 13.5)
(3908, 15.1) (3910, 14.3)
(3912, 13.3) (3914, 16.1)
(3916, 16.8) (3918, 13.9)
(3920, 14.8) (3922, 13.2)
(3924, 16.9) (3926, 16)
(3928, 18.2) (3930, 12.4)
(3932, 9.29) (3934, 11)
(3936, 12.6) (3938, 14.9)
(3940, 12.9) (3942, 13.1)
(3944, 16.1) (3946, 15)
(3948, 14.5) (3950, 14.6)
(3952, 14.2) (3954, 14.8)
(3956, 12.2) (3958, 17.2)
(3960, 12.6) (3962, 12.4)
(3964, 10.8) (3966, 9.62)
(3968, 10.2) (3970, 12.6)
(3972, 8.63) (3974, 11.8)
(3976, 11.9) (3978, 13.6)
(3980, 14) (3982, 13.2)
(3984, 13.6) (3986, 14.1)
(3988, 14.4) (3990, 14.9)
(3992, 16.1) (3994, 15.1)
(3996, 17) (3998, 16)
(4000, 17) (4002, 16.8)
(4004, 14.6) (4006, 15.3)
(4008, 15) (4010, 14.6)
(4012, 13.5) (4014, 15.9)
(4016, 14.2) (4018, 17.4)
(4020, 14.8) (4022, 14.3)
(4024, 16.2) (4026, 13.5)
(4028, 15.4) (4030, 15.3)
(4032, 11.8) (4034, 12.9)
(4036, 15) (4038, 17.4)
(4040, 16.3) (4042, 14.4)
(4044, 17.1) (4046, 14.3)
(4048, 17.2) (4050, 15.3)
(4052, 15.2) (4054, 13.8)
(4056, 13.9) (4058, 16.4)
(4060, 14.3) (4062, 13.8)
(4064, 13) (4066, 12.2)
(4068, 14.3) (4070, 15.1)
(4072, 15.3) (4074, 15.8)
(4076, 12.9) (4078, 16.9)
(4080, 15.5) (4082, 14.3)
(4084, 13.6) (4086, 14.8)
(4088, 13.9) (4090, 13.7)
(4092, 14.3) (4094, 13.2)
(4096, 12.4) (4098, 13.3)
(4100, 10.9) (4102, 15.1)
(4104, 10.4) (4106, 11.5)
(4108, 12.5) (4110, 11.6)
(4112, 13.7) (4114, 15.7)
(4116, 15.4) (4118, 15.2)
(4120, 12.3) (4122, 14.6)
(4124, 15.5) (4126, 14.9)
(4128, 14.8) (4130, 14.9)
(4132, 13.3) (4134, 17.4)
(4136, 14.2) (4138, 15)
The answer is 1.13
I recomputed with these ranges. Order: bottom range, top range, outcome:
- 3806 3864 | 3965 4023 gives 1.10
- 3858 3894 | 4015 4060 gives 1.24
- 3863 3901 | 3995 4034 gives 1.23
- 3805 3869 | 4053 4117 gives 1.13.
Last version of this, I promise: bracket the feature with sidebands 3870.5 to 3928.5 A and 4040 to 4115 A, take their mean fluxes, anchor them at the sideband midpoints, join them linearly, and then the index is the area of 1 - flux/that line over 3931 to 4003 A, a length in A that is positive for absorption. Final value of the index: 2.30 A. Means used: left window 14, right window 14.1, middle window 13.6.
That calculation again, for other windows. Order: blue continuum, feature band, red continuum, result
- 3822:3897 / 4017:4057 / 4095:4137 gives -4.3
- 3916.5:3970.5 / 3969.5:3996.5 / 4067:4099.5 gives 0.4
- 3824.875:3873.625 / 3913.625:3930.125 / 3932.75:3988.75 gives -2.9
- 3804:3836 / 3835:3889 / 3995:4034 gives 2.0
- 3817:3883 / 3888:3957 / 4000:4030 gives 2.1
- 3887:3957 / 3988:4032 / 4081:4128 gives -4.8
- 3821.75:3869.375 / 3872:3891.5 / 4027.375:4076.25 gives 1.0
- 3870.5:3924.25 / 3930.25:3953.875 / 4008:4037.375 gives 1.0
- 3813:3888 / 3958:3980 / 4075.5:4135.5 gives 3.2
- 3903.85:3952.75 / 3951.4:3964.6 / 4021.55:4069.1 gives 0.8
